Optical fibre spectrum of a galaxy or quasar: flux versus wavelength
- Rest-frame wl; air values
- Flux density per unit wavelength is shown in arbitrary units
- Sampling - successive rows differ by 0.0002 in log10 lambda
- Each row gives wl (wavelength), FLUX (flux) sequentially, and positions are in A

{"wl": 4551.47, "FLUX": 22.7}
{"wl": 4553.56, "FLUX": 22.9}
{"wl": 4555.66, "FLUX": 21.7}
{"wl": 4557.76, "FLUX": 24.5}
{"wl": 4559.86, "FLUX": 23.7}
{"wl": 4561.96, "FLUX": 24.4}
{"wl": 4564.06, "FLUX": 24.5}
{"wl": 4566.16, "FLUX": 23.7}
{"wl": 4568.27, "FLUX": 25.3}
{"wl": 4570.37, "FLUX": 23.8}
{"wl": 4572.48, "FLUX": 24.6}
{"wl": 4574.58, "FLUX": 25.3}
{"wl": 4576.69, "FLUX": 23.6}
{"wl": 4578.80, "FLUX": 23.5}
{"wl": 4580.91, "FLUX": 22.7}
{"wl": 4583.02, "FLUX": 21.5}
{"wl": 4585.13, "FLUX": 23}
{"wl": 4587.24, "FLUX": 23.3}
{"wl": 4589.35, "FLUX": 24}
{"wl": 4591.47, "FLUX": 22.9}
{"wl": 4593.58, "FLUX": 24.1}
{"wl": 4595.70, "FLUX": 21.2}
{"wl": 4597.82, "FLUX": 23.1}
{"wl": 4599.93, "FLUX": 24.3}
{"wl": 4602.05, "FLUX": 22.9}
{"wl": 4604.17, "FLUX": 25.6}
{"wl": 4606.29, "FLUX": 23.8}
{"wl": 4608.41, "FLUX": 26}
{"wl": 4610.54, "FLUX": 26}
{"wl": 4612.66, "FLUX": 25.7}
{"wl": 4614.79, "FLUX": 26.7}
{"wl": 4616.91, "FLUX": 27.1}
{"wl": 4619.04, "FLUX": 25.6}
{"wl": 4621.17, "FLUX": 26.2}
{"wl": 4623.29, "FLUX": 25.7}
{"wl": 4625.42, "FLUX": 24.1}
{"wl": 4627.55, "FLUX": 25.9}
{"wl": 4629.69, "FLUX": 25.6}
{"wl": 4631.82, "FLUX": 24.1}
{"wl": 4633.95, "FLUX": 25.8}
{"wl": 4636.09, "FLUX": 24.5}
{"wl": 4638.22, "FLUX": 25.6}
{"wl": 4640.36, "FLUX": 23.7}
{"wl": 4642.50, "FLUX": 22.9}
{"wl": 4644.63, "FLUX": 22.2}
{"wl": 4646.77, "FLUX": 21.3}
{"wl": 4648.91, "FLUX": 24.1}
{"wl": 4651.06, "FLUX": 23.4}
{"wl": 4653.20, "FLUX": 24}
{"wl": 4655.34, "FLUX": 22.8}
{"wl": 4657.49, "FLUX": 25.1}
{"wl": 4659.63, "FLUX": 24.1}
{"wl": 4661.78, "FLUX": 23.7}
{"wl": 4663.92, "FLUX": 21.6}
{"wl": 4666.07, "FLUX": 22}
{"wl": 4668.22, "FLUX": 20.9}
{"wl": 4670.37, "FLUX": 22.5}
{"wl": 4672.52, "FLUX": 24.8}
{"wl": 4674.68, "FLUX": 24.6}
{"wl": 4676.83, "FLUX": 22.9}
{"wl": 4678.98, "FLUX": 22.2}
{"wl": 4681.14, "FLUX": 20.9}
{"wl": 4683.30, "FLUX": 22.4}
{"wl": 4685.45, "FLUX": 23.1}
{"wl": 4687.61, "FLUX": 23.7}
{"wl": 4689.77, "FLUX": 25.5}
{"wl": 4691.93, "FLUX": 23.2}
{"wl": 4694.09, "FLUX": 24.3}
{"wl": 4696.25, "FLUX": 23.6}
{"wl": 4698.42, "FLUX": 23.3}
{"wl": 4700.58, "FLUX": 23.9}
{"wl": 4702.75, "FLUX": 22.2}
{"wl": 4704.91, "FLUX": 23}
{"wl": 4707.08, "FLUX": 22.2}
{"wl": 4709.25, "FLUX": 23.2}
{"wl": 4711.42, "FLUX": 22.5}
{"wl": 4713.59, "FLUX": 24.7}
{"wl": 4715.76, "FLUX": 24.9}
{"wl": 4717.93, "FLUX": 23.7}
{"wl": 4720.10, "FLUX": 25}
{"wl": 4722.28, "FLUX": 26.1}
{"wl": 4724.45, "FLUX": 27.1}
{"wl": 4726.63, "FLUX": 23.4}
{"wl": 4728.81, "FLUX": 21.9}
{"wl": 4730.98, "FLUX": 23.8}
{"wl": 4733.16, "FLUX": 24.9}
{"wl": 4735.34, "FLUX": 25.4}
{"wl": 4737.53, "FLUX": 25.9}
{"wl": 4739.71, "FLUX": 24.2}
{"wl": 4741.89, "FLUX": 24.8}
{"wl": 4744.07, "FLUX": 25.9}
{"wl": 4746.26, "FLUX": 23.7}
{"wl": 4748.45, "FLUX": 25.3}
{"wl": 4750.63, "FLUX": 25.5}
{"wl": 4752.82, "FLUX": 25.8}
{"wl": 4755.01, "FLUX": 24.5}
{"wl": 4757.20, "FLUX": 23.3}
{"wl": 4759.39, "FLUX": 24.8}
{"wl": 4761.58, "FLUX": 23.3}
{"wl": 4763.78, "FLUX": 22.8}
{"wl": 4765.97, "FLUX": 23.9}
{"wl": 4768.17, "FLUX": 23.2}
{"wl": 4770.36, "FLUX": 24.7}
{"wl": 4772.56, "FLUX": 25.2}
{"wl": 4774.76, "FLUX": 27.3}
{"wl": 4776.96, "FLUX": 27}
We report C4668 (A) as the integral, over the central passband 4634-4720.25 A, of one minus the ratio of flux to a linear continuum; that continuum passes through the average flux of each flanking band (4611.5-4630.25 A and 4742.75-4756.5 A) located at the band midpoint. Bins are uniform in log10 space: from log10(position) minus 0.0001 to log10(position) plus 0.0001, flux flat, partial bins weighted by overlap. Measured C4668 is 7.2 A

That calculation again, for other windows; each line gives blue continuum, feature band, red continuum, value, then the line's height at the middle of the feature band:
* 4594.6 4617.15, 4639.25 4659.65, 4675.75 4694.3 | 0.40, 23.8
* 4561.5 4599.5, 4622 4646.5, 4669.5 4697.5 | -1.04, 23.5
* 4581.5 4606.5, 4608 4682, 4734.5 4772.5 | -1.35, 23.7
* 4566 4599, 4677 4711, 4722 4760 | 1.80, 24.4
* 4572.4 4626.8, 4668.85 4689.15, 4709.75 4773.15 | 1.16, 24.4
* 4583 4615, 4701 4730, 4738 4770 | 0.55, 24.3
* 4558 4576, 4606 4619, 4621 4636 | -0.50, 25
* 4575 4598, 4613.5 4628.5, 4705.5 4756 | -1.60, 23.4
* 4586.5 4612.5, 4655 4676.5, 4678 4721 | 0.34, 23.6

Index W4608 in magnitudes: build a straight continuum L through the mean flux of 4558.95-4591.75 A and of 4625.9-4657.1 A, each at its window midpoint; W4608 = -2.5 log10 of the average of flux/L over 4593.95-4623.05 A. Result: -0.05 mag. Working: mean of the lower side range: 23.8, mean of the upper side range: 24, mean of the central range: 24.9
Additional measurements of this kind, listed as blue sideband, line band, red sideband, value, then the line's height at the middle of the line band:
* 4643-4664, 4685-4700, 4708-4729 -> 0.00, 23.9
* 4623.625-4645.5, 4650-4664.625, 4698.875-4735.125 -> 0.03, 24.3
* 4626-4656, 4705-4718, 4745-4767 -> 0.03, 24.2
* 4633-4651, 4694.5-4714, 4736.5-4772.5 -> 0.05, 24.1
